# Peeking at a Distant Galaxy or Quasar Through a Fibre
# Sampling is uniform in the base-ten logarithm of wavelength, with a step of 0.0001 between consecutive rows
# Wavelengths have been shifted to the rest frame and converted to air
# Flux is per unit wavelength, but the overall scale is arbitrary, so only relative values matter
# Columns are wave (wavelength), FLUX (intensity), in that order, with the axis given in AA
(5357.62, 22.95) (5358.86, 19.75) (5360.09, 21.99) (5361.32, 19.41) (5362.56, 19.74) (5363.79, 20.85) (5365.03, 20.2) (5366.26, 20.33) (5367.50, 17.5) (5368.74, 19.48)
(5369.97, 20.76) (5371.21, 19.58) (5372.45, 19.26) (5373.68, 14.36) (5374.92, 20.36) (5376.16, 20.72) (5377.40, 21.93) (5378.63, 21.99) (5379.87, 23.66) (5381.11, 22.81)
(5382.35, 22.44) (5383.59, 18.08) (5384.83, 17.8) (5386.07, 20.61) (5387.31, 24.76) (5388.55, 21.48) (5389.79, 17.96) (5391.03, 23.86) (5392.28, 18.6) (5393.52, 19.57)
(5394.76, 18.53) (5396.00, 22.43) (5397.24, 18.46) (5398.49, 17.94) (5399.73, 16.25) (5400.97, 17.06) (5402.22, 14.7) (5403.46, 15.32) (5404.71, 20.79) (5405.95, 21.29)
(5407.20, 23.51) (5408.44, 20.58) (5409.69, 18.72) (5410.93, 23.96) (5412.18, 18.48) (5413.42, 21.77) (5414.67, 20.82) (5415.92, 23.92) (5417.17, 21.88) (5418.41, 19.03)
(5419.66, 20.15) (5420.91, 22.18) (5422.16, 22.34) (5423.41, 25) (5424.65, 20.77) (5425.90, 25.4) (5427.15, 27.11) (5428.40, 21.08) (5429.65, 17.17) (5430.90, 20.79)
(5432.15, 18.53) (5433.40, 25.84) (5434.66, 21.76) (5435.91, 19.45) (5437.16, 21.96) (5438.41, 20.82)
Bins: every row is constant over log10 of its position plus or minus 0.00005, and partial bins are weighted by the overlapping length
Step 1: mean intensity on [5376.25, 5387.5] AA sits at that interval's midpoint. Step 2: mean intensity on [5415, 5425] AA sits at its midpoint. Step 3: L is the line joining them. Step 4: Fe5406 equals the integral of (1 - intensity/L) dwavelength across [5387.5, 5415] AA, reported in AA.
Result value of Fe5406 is 2.5 AA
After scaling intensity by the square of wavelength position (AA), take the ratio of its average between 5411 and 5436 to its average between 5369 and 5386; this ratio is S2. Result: 1.09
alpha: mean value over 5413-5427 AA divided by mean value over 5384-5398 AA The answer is 1.10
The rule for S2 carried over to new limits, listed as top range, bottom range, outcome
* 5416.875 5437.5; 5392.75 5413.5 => 1.14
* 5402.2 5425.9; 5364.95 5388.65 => 1.05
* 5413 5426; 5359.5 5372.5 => 1.12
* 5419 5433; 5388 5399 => 1.12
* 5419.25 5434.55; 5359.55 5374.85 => 1.17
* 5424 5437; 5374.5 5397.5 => 1.06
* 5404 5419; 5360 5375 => 1.11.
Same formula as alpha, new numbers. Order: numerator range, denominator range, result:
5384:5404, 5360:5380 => 0.95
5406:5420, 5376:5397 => 1.01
